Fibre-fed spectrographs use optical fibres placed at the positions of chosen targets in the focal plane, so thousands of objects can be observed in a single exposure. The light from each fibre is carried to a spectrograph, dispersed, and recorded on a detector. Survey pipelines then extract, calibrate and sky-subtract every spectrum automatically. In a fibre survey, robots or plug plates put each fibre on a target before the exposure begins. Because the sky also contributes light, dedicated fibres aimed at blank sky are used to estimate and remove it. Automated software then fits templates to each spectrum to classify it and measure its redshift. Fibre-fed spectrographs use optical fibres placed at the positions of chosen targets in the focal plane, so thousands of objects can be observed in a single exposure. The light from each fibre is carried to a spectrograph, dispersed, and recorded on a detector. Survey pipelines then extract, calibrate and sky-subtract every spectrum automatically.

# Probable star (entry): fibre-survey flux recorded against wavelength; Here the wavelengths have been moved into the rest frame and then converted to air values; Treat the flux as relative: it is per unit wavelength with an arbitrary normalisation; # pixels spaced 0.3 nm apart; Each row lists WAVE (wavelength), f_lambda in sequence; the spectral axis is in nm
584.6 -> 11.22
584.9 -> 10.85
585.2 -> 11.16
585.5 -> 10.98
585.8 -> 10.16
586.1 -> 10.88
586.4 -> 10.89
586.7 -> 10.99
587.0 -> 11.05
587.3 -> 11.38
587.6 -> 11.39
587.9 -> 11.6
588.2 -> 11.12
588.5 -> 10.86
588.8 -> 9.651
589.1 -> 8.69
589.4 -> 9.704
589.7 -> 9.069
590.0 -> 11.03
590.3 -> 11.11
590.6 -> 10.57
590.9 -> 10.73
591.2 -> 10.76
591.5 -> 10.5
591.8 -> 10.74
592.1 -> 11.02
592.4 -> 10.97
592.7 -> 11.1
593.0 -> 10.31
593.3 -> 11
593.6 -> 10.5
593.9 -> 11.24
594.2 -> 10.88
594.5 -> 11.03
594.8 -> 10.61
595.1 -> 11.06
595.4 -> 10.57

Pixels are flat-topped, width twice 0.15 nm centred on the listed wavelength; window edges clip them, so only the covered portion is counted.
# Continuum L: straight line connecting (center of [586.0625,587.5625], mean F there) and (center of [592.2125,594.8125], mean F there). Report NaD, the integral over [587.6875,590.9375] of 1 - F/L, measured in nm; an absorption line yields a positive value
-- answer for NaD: 0.18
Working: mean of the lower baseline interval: 11.1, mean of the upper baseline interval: 10.9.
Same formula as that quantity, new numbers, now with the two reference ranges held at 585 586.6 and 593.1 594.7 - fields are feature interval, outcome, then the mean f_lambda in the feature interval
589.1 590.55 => 0.10 nm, 10.1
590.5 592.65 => 0.02 nm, 10.8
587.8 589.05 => 0.03 nm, 10.6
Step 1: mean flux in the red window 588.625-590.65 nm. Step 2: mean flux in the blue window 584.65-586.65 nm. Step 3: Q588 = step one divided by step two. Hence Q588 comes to 0.9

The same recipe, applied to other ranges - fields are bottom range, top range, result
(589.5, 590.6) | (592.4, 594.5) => 1.04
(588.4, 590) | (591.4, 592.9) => 1.12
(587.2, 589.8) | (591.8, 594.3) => 1.05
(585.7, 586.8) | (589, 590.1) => 0.89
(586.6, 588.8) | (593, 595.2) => 0.98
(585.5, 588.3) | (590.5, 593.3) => 0.97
